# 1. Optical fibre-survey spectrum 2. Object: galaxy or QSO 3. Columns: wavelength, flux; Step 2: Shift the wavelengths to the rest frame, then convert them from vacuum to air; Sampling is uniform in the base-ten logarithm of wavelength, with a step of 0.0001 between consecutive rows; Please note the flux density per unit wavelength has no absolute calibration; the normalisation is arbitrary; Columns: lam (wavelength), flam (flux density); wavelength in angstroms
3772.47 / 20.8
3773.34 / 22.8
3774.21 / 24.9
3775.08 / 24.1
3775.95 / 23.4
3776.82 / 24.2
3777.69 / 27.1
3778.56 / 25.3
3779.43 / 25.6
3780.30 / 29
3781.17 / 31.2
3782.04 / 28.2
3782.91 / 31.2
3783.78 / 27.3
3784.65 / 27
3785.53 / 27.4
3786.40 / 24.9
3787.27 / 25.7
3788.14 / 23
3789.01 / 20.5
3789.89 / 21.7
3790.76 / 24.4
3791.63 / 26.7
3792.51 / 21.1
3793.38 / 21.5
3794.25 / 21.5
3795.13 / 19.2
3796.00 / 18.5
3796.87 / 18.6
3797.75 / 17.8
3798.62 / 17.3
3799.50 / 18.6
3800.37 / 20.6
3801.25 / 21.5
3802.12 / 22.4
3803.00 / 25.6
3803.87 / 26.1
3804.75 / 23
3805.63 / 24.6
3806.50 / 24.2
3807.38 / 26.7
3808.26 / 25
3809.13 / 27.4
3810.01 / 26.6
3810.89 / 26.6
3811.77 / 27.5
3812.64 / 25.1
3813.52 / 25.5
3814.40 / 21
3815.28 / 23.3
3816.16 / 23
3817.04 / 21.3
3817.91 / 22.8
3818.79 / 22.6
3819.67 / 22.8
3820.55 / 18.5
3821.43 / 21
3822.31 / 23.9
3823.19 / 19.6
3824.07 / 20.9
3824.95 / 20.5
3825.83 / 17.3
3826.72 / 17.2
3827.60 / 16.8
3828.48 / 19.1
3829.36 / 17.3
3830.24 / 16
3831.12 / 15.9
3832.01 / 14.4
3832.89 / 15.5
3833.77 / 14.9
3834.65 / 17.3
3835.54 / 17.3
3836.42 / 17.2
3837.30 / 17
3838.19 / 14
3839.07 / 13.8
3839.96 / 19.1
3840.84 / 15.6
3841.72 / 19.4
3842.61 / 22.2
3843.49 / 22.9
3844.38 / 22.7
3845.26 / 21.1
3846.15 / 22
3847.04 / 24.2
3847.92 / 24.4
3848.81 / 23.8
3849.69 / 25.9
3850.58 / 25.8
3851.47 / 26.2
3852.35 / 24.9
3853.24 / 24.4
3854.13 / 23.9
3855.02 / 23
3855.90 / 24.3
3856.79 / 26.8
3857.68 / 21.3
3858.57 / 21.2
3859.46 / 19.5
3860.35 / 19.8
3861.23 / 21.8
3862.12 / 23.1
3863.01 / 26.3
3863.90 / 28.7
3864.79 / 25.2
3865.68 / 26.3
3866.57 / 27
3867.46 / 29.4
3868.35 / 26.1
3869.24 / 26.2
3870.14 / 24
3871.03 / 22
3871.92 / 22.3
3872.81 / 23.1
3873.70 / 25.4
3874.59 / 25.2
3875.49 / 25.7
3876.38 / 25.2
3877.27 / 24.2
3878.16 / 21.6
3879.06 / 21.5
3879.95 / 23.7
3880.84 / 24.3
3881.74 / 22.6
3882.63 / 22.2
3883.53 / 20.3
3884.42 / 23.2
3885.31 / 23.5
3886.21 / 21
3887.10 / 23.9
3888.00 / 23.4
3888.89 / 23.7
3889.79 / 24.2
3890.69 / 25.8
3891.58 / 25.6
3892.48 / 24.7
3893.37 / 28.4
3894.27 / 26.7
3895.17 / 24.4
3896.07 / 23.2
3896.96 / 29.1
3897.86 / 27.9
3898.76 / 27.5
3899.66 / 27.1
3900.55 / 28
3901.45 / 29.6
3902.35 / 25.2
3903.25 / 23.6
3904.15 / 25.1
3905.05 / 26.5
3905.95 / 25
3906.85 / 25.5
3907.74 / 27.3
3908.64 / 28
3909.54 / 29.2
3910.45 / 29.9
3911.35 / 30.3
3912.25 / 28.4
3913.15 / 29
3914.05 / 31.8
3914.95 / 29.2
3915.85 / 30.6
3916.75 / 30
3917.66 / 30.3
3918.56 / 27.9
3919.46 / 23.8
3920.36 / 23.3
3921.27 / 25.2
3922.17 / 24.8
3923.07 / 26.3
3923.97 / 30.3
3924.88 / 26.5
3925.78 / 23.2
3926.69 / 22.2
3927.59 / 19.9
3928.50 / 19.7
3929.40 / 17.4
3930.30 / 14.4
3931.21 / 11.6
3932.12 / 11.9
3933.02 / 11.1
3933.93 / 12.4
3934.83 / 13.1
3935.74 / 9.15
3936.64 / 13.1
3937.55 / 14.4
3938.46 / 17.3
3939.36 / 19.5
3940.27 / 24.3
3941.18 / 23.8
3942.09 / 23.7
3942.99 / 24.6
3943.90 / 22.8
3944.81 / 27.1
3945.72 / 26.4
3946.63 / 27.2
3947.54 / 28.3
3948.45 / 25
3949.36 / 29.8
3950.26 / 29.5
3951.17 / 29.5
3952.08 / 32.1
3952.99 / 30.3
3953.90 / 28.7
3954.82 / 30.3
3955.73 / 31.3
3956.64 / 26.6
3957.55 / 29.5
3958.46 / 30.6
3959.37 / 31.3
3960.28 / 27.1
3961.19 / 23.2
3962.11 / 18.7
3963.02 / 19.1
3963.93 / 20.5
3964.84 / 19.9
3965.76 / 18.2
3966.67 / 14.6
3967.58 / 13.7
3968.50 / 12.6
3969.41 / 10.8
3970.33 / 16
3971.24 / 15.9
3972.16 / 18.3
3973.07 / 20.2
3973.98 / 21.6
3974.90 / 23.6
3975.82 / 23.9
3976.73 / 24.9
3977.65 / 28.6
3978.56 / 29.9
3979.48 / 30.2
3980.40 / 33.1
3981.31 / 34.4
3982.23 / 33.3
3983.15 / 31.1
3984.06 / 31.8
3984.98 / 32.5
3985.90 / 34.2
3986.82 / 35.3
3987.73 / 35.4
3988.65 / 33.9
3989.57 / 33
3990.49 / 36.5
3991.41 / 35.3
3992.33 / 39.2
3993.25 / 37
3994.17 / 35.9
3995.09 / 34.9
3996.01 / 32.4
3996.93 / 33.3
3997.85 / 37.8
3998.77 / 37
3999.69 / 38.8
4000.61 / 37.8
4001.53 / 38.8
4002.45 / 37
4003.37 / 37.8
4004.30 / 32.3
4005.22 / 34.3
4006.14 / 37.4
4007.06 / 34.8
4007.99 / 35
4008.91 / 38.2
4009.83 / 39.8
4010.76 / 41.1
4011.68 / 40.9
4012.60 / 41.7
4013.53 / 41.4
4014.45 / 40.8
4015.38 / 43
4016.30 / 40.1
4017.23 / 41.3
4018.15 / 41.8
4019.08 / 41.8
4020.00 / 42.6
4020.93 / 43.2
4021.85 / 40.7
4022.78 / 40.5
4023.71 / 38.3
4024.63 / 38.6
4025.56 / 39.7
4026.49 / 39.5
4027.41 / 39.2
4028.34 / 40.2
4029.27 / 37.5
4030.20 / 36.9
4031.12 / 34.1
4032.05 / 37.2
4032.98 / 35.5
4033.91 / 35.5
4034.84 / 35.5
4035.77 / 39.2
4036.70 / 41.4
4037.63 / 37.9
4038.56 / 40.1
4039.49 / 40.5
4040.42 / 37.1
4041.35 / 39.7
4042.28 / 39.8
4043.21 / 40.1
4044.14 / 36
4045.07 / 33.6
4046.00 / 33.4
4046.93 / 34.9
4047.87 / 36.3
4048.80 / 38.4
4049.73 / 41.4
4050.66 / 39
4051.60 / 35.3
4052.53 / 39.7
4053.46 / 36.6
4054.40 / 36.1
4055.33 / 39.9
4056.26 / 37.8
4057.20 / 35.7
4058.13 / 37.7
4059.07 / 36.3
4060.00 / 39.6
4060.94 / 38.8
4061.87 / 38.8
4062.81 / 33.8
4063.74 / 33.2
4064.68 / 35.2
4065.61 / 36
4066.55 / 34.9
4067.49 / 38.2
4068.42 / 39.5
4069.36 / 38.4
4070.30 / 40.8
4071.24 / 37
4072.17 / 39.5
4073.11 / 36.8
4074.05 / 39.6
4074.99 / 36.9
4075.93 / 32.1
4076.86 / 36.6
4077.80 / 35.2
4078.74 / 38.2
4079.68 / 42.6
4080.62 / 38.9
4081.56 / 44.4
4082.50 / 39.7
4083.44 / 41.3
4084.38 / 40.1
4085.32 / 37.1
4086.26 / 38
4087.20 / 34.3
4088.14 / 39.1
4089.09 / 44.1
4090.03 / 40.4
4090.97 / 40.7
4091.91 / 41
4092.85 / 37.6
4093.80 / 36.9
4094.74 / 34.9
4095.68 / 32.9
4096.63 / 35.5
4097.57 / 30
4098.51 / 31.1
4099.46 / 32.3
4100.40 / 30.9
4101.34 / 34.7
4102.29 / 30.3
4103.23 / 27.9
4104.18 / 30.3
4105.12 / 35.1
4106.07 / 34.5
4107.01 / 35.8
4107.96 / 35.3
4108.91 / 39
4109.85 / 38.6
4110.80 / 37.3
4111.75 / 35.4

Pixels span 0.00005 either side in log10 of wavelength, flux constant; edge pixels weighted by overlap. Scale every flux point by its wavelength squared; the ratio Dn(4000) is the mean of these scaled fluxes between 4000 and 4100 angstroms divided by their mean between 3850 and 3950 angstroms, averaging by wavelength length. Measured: 1.7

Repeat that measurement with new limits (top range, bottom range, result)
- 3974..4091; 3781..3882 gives 1.83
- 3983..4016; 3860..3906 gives 1.57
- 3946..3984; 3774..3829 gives 1.17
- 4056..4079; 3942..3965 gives 1.46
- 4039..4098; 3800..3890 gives 1.89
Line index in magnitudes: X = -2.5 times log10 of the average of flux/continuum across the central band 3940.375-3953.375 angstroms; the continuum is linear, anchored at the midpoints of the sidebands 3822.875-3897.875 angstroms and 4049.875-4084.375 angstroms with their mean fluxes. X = 0.07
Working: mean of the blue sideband 22.3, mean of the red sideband 37.8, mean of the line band 27.1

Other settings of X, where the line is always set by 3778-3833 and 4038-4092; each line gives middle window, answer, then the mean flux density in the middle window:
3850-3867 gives 0.068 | 24.2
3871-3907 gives 0.121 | 24.7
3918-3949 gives 0.395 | 21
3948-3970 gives 0.290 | 24.2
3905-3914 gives 0.025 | 28.2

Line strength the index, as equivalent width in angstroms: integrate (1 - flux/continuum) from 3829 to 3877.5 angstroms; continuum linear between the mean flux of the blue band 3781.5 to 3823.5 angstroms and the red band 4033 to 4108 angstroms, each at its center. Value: 7.4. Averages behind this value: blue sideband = 23.4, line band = 22.1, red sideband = 37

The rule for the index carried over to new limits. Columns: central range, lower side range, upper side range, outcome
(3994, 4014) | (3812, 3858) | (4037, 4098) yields -2.49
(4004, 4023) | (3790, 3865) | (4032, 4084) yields -2.77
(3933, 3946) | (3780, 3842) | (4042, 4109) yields 4.50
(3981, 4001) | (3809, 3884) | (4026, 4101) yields -1.66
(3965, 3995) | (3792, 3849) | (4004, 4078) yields 5.47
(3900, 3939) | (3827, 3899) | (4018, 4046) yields 6.22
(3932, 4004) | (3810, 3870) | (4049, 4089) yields 9.92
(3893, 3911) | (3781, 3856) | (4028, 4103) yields 0.16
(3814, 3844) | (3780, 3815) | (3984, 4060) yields 8.13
